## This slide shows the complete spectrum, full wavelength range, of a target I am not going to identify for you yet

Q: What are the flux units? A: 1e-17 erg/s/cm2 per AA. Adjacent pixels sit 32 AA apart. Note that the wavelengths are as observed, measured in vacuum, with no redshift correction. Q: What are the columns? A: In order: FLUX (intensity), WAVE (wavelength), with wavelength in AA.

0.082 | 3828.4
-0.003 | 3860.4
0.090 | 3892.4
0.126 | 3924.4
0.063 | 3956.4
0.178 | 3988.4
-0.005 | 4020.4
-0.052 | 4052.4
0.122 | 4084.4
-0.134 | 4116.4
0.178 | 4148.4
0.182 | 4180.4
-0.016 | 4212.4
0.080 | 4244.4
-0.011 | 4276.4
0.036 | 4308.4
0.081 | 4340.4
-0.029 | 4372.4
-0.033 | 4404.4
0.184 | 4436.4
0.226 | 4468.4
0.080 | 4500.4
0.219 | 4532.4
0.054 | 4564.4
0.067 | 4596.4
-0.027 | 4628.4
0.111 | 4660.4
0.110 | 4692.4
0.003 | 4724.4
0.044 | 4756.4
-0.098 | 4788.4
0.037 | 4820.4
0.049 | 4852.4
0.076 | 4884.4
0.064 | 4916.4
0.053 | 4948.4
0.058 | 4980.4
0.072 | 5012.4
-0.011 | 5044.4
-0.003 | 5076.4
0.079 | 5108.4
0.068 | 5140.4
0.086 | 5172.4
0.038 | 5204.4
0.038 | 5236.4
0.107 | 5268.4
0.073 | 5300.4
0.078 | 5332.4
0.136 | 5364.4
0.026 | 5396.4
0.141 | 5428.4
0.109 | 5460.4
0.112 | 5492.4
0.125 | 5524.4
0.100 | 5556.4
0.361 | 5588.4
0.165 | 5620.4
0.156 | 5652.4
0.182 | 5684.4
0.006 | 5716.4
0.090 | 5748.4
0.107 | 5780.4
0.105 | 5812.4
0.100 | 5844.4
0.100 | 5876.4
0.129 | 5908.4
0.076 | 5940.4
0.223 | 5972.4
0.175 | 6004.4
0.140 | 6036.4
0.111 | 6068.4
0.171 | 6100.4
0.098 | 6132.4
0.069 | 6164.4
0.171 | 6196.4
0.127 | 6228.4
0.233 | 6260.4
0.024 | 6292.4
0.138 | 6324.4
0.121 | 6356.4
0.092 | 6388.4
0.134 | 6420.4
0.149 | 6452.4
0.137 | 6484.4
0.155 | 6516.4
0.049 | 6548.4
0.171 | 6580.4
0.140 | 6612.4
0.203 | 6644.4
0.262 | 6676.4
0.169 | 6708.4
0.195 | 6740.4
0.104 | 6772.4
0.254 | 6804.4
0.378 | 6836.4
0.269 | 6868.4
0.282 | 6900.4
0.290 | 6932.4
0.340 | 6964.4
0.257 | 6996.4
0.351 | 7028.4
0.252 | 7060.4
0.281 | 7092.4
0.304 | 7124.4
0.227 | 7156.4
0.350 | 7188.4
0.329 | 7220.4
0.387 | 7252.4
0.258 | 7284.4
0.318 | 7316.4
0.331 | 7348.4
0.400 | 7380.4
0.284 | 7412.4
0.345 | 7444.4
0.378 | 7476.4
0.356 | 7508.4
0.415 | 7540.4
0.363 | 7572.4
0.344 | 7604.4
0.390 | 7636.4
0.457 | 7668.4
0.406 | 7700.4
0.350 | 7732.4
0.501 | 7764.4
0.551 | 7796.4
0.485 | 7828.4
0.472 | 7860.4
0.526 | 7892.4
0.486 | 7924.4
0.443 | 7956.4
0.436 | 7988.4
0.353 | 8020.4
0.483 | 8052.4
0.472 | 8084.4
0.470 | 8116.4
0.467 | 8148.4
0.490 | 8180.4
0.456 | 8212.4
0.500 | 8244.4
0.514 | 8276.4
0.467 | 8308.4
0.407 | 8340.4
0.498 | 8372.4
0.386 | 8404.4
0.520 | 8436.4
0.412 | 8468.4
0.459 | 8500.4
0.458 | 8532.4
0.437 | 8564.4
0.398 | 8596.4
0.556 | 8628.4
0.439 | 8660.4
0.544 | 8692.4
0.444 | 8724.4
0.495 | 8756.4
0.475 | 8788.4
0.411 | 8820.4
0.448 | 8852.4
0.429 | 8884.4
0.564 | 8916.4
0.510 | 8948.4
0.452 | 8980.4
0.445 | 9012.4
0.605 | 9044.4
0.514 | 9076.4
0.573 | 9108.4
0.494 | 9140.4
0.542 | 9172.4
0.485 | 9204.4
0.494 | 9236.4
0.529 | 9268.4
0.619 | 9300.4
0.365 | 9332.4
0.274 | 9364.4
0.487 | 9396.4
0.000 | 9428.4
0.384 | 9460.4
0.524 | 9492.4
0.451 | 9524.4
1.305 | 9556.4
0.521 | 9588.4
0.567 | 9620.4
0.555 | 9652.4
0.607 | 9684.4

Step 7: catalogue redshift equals 0.71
